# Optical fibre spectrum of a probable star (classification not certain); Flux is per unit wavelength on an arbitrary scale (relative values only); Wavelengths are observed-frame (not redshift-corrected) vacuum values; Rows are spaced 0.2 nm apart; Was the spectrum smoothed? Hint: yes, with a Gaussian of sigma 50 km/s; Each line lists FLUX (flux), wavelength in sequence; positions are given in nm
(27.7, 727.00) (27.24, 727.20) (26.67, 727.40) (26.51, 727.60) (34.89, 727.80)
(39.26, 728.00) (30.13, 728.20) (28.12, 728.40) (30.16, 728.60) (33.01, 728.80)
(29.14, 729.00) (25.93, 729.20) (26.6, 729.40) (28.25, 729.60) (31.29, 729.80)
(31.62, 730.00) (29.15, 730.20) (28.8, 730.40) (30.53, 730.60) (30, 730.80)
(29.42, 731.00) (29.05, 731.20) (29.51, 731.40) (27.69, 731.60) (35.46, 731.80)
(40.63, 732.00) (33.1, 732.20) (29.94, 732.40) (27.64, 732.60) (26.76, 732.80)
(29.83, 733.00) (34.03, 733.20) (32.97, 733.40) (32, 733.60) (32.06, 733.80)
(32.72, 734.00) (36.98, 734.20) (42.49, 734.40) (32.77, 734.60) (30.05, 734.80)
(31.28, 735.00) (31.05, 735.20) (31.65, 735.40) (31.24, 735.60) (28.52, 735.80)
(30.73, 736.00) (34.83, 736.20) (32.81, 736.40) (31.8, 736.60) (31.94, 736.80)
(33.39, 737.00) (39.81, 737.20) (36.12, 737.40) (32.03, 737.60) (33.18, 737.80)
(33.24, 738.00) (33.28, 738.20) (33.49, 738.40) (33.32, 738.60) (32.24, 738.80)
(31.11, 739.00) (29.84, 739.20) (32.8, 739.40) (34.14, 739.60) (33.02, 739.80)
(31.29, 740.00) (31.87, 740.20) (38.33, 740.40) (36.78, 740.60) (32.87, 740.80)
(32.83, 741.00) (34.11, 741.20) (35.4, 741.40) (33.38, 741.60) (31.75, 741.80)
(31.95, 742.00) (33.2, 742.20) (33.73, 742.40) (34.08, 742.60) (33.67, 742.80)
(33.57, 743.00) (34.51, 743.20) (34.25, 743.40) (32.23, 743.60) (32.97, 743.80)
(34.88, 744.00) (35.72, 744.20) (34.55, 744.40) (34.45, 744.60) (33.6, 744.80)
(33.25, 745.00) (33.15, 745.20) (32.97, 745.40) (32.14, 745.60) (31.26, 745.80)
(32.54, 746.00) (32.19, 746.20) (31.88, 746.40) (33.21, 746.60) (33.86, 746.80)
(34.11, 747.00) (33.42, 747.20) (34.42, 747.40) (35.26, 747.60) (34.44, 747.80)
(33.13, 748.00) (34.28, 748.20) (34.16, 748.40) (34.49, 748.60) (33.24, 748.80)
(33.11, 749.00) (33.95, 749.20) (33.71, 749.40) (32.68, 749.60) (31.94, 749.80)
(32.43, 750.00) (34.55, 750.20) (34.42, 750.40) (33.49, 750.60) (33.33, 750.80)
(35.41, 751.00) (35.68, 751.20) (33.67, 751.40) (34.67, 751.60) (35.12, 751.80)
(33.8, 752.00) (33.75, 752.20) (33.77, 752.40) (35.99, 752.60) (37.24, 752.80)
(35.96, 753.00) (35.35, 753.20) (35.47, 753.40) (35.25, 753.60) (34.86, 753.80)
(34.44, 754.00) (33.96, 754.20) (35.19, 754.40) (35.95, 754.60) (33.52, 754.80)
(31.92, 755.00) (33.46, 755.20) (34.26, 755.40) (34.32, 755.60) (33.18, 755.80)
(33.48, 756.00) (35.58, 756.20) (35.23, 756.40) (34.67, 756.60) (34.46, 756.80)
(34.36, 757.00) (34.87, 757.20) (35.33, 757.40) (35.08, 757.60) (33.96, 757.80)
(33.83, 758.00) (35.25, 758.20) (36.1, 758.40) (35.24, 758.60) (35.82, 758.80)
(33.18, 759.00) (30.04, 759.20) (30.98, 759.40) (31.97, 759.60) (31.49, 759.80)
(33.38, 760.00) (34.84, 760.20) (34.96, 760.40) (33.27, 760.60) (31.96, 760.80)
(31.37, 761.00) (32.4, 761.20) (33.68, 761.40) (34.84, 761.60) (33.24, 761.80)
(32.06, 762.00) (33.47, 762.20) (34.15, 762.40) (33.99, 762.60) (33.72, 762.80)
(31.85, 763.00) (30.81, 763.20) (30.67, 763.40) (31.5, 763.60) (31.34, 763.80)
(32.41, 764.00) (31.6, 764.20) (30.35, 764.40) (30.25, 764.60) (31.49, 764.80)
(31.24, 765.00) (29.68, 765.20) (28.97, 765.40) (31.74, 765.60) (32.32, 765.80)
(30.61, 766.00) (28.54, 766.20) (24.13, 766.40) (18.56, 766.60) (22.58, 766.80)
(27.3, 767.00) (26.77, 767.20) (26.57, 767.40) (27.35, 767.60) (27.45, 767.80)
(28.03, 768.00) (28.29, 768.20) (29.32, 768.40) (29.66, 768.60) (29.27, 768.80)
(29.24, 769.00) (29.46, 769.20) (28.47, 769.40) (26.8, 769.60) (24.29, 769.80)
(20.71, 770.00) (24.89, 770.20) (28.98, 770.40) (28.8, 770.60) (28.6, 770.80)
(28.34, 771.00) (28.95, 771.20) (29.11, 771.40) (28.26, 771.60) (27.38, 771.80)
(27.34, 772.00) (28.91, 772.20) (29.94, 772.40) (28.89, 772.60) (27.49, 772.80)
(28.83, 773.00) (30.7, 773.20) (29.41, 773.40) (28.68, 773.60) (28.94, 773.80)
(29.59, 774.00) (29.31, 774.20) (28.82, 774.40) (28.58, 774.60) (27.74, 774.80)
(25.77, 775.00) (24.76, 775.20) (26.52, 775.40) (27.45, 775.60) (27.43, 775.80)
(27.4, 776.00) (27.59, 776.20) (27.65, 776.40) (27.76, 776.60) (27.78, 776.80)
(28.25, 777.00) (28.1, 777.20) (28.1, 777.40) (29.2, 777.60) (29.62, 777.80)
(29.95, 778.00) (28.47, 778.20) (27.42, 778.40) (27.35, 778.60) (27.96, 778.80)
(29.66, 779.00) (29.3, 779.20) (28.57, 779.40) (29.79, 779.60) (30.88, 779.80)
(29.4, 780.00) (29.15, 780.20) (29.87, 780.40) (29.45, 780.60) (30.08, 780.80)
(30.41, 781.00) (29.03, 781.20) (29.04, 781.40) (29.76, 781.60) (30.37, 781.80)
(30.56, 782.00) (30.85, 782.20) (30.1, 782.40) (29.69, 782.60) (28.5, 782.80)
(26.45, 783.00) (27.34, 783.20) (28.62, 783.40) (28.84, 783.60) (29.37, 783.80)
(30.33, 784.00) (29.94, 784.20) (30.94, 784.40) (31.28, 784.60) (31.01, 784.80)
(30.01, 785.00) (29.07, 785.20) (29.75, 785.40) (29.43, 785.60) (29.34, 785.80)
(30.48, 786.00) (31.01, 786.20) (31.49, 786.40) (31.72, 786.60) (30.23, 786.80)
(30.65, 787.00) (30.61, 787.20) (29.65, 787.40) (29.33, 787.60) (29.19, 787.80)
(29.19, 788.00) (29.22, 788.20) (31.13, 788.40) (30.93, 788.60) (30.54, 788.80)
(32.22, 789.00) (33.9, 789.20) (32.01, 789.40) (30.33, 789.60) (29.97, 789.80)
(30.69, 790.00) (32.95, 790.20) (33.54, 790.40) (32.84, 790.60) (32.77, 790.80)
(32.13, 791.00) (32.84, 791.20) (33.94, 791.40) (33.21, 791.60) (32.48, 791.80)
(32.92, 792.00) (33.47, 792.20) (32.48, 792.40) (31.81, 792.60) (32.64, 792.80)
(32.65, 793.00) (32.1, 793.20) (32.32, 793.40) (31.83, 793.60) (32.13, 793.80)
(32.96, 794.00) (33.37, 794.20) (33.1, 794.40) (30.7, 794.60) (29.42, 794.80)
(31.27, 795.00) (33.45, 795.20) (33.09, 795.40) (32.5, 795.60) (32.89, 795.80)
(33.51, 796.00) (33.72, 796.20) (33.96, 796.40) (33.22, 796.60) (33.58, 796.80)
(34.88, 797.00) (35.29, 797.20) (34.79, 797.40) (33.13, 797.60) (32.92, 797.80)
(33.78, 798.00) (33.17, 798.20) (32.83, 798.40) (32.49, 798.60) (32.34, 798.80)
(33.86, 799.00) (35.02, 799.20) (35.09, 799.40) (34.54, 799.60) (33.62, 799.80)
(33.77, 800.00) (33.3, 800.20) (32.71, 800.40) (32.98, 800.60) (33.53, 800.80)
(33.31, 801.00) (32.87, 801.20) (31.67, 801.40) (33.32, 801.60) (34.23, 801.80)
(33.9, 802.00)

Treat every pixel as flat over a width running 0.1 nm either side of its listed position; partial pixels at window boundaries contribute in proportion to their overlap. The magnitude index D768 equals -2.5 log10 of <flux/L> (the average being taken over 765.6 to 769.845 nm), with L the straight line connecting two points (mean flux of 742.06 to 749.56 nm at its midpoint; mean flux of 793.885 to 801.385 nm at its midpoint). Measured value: 0.21 mag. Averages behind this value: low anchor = 33.6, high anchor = 33.2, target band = 27.5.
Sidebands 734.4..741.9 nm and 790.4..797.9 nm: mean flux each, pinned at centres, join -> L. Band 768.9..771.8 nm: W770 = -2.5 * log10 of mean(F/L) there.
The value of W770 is 0.20 mag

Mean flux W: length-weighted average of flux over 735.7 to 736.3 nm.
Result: 31.4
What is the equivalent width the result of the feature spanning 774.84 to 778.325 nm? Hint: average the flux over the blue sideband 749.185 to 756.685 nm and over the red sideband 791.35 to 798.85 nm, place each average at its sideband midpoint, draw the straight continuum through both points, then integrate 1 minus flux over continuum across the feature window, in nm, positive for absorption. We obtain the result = 0.60 nm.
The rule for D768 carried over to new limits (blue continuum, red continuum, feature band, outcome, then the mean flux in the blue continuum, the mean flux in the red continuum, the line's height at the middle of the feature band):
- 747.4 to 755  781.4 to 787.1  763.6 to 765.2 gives 0.048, 34.3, 29.9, 32.6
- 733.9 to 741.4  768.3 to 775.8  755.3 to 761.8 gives -0.127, 33.3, 28.1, 30.1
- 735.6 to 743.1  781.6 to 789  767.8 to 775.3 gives 0.104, 33.2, 30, 30.9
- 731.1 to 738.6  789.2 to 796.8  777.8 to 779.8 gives 0.129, 32.6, 32.5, 32.5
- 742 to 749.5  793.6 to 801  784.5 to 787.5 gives 0.100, 33.6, 33.2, 33.3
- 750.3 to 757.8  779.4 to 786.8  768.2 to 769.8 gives 0.128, 34.6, 29.8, 32.1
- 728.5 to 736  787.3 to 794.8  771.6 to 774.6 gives 0.100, 31.2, 31.8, 31.6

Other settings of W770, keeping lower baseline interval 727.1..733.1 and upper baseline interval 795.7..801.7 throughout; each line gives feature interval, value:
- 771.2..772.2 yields 0.14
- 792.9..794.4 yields 0.03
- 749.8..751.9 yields -0.10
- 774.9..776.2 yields 0.21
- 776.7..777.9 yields 0.14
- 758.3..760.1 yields -0.05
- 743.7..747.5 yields -0.08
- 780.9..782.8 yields 0.10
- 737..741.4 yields -0.10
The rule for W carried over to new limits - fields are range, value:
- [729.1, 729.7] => 26.9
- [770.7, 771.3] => 28.6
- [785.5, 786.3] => 30.1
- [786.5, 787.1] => 30.9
